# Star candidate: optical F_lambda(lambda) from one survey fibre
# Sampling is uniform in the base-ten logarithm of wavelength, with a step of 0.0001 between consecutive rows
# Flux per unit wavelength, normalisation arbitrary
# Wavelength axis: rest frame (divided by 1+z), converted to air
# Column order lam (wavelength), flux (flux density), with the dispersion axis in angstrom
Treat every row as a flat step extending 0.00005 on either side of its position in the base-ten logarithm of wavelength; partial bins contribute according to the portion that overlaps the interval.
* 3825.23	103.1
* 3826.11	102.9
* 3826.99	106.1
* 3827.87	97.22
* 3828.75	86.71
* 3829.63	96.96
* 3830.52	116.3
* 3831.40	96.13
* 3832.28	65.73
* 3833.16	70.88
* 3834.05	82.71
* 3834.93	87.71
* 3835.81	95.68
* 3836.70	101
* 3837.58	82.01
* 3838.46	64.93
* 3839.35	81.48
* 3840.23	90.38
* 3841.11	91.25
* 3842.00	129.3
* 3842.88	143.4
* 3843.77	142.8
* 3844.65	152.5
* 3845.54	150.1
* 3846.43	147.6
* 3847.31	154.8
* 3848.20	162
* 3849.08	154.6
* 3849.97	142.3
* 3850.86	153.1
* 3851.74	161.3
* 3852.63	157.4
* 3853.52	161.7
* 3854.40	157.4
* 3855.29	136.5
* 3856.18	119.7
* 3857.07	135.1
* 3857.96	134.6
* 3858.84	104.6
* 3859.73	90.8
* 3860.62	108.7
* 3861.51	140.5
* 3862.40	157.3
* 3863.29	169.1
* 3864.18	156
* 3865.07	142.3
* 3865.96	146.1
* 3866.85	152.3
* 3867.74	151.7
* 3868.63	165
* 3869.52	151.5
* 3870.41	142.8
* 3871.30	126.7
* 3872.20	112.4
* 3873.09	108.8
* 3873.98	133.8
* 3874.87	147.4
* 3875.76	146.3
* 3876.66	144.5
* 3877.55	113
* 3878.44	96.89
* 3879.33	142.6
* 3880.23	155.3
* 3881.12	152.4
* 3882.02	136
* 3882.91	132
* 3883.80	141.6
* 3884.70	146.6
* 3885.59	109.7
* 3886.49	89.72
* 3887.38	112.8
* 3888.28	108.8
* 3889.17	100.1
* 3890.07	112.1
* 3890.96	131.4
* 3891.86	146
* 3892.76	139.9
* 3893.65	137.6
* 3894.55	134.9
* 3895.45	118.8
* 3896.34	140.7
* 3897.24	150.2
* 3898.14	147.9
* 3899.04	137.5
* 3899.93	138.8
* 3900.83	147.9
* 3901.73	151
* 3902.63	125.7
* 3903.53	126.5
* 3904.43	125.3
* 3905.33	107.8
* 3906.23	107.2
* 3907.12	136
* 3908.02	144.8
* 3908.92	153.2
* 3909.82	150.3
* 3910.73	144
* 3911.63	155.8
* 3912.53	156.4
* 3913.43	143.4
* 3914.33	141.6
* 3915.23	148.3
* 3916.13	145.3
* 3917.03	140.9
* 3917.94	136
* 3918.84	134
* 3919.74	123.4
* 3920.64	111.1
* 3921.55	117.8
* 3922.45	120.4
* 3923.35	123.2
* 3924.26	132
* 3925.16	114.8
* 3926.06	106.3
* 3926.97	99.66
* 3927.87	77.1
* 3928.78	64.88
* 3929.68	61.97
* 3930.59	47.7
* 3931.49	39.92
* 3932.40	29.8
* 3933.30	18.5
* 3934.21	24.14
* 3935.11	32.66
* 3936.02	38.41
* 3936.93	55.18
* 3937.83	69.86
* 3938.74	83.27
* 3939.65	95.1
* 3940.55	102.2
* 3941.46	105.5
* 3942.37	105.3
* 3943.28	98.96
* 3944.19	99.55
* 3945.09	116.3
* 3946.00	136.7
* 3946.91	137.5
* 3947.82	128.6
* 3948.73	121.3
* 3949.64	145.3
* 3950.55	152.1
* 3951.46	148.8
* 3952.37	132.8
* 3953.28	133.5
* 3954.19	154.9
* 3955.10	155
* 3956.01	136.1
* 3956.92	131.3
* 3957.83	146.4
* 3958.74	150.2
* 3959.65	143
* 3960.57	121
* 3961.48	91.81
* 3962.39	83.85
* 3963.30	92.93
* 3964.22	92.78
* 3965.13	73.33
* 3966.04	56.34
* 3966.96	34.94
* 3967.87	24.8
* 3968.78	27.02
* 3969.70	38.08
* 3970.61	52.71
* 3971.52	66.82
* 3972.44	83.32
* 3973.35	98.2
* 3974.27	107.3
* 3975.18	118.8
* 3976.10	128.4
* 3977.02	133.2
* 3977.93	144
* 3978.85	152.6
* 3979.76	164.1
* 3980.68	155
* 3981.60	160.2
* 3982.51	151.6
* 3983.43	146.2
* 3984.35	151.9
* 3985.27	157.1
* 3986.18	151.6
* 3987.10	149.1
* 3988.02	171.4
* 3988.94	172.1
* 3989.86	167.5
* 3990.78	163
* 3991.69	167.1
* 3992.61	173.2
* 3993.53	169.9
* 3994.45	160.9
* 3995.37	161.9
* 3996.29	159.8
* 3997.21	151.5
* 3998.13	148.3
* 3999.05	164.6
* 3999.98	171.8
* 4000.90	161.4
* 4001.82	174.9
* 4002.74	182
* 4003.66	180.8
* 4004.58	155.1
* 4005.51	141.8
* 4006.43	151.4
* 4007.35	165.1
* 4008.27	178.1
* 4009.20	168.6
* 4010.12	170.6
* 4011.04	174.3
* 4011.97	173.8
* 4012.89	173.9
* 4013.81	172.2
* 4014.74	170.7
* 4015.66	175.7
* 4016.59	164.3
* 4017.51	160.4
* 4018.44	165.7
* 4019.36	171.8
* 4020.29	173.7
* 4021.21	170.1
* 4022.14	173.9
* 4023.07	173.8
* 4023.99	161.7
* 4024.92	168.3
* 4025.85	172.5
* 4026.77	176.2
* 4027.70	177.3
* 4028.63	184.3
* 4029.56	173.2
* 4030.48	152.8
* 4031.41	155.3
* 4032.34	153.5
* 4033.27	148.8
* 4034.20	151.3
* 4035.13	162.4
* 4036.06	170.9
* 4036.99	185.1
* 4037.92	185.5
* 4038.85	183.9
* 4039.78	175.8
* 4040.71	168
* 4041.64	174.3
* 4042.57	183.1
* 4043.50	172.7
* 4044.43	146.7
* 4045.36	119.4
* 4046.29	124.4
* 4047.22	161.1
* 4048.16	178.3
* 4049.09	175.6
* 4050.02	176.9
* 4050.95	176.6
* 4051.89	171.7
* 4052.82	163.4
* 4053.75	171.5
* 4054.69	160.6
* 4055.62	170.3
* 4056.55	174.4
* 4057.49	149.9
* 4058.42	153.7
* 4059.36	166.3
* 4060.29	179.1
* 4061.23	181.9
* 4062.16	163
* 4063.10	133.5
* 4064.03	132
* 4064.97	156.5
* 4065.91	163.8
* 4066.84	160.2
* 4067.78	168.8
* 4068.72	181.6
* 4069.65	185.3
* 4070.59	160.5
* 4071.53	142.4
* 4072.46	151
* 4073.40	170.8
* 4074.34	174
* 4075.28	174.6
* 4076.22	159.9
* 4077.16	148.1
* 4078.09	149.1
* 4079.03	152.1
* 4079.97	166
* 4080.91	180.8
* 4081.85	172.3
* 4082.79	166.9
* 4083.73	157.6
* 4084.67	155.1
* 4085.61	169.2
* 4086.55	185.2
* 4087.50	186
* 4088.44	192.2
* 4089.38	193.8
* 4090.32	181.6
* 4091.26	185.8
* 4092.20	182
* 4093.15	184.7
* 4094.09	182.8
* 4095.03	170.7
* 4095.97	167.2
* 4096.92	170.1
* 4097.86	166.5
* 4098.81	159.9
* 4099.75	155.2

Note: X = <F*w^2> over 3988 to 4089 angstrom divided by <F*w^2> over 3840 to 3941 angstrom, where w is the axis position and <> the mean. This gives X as 1.4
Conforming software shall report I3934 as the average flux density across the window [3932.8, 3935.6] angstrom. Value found 25.4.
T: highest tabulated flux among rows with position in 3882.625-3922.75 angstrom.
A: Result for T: 156.4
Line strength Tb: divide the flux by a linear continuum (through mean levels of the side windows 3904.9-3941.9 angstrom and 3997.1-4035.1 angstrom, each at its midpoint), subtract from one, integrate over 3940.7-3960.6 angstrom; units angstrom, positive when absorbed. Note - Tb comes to -1.5 angstrom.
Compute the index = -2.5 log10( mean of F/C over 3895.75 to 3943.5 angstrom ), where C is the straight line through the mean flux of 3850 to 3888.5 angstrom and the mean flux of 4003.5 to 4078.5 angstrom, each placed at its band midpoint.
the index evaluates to 0.29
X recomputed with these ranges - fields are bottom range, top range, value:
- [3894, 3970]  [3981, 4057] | 1.57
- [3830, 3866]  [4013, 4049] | 1.46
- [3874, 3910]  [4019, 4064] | 1.36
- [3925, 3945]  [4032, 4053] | 2.44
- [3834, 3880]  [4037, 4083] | 1.38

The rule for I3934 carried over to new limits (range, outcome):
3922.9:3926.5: 119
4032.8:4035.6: 154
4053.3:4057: 169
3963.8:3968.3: 56.4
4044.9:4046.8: 123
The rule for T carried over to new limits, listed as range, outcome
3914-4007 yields 182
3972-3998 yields 173.2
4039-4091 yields 193.8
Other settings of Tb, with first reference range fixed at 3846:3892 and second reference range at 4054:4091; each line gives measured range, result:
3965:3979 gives 6.4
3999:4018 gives -1.4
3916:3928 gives 2.0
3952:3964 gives 1.7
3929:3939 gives 6.9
